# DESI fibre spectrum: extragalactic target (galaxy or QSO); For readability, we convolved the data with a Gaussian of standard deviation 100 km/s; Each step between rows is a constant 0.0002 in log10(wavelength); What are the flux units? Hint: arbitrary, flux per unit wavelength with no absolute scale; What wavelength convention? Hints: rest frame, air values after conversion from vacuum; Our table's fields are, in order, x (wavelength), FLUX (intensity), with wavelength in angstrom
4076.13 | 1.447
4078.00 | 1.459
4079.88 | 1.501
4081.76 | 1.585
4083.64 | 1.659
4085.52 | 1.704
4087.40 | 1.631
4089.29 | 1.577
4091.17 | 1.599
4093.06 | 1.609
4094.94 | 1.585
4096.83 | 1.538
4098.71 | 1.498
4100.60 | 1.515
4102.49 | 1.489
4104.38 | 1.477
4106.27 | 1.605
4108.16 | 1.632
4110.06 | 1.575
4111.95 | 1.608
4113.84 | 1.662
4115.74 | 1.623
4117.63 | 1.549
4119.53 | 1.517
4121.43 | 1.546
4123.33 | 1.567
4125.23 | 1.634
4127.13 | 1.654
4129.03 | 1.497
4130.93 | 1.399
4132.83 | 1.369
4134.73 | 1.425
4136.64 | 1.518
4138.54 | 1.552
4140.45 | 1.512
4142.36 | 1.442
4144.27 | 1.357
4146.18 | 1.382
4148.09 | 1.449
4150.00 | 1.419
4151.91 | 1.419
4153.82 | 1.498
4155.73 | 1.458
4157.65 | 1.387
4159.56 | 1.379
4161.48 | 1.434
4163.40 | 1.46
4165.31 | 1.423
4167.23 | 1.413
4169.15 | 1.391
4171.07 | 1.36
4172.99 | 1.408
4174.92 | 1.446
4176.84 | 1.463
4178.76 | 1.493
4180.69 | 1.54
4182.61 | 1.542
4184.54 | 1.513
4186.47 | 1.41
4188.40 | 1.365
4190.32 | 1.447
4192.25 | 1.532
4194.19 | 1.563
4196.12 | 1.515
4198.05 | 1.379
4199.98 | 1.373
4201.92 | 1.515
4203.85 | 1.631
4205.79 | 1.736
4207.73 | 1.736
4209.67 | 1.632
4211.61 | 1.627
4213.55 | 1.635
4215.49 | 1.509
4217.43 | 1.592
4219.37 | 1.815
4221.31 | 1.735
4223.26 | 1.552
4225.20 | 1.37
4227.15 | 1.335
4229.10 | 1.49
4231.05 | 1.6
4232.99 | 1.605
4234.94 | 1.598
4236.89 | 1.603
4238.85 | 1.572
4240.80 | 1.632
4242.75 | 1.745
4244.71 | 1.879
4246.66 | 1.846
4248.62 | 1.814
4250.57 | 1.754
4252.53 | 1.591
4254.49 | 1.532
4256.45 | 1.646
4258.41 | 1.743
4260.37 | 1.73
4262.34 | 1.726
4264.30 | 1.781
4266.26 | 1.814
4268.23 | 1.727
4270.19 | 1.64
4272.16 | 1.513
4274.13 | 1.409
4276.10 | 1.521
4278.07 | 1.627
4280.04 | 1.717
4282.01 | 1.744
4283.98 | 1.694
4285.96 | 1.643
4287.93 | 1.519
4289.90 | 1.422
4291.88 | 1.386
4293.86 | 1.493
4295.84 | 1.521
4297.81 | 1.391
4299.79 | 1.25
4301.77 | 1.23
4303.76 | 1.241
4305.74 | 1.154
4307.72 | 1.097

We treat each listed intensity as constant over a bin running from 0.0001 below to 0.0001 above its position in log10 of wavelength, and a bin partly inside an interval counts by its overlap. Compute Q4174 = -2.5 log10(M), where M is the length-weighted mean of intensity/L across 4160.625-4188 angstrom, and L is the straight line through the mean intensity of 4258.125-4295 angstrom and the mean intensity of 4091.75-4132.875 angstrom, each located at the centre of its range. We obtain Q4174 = 0.095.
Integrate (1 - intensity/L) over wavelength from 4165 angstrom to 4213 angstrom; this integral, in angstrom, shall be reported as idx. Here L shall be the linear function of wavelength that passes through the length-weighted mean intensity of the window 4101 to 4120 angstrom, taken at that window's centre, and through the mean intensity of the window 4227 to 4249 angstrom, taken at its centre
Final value 3.57 angstrom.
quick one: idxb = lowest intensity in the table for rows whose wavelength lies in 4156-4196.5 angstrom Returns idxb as 1.36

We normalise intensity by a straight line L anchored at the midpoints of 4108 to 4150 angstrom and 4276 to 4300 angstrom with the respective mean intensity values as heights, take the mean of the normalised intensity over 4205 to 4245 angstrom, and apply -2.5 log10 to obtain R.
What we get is -0.06 mag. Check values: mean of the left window 1.52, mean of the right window 1.54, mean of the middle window 1.61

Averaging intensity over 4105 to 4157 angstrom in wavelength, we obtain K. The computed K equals 1.51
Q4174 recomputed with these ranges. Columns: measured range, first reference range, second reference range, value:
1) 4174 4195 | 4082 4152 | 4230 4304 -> 0.06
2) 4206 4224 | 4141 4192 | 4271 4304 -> -0.13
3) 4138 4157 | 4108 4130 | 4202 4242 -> 0.10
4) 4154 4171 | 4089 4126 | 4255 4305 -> 0.11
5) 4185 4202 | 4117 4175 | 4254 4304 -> 0.03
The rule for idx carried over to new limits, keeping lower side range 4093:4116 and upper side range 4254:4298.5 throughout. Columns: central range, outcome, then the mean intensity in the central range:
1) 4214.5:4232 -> 0.4 angstrom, 1.56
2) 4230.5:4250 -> -1.1 angstrom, 1.69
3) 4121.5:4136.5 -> 0.6 angstrom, 1.51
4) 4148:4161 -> 1.2 angstrom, 1.43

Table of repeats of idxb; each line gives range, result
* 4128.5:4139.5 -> 1.369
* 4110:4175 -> 1.357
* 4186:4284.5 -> 1.335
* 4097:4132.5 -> 1.399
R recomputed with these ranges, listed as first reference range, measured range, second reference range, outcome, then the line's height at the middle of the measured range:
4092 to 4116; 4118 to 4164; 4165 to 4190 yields 0.03 mag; 1.51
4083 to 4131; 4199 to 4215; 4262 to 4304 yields -0.03 mag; 1.56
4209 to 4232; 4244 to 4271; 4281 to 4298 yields -0.11 mag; 1.56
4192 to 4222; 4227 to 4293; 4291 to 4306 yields -0.13 mag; 1.45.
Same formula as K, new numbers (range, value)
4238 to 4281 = 1.68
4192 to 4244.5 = 1.58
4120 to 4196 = 1.46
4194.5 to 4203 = 1.46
